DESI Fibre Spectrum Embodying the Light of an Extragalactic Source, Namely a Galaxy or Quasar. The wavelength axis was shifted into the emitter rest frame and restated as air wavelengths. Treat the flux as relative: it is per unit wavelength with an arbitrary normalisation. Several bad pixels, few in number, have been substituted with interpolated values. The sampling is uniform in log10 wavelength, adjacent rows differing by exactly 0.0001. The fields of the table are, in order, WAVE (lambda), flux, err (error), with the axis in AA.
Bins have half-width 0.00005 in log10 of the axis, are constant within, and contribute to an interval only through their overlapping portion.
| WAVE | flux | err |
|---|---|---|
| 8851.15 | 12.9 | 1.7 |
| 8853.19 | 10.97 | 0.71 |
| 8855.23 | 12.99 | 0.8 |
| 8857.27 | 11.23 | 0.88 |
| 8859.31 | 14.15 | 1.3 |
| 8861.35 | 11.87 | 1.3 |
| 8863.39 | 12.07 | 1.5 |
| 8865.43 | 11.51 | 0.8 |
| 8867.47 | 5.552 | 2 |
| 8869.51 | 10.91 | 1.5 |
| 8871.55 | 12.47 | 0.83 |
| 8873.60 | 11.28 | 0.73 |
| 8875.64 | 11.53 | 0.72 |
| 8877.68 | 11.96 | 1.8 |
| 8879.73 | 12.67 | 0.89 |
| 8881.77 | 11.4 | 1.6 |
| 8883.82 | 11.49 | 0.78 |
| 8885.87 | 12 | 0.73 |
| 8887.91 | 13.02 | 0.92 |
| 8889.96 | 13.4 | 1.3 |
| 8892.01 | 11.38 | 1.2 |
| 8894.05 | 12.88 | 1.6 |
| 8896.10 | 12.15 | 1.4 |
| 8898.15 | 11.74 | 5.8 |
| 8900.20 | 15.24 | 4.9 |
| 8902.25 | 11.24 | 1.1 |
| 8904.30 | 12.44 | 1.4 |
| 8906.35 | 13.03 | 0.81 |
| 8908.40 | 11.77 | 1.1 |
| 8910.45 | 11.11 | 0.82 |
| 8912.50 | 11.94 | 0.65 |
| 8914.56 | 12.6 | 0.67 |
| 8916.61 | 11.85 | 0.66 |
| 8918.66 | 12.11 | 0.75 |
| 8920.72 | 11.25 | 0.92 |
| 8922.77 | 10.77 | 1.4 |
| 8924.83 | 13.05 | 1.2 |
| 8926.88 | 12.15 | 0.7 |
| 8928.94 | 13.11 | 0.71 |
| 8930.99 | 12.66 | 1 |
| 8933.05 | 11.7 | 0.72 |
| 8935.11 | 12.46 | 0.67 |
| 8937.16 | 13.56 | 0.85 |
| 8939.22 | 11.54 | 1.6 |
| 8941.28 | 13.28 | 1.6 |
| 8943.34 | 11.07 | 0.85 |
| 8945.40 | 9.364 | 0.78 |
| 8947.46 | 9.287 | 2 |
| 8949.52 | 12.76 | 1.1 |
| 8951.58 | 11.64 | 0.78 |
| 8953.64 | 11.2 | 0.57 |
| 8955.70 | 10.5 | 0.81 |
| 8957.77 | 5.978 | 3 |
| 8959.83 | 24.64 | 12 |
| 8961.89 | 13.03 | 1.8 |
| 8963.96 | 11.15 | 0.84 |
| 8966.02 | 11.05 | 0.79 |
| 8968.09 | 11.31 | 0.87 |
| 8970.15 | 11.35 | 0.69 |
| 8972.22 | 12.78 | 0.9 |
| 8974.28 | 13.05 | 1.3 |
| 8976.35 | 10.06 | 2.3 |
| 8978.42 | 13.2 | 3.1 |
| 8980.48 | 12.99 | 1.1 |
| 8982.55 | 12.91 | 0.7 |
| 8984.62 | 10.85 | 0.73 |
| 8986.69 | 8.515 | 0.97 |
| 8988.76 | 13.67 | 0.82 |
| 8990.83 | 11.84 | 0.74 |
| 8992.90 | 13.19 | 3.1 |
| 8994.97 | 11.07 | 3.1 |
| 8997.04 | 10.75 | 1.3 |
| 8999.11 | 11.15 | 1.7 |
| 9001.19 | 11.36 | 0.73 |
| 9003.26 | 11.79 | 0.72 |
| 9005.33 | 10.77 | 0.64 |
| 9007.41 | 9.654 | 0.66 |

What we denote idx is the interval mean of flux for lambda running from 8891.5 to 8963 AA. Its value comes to 12.2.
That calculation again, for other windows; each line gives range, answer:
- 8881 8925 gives 12.2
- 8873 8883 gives 11.8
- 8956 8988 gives 12.2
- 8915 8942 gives 12.3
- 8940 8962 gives 12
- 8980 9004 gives 11.6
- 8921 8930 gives 12.2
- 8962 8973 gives 11.6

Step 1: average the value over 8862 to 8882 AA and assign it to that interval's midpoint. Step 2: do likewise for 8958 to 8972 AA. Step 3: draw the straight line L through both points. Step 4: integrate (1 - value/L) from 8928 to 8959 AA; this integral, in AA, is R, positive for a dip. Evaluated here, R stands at 3.2 AA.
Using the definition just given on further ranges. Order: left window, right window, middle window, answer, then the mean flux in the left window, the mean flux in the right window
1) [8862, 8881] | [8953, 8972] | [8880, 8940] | -3.3 AA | 11.1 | 12.3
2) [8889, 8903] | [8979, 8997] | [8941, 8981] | 0.4 AA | 12.6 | 11.9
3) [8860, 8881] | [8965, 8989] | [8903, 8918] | -0.9 AA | 11.2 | 11.7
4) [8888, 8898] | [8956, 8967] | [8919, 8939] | 0.7 AA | 12.4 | 13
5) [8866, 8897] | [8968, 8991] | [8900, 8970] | -1.8 AA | 11.6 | 11.9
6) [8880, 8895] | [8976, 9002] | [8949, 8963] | -1.1 AA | 12.2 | 11.7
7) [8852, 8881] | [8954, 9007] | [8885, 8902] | -1.5 AA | 11.5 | 11.9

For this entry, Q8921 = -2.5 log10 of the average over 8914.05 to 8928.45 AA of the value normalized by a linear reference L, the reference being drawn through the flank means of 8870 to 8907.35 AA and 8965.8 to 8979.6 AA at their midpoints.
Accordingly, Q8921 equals 0.012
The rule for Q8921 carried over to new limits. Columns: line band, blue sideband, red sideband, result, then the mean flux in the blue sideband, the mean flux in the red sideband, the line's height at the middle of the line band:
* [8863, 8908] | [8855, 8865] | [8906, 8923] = 0.020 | 12.4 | 11.8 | 12.1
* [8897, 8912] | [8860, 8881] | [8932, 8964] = -0.067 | 11.2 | 12.1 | 11.6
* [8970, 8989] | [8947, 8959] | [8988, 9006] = -0.062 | 10.5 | 11.7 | 11.2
